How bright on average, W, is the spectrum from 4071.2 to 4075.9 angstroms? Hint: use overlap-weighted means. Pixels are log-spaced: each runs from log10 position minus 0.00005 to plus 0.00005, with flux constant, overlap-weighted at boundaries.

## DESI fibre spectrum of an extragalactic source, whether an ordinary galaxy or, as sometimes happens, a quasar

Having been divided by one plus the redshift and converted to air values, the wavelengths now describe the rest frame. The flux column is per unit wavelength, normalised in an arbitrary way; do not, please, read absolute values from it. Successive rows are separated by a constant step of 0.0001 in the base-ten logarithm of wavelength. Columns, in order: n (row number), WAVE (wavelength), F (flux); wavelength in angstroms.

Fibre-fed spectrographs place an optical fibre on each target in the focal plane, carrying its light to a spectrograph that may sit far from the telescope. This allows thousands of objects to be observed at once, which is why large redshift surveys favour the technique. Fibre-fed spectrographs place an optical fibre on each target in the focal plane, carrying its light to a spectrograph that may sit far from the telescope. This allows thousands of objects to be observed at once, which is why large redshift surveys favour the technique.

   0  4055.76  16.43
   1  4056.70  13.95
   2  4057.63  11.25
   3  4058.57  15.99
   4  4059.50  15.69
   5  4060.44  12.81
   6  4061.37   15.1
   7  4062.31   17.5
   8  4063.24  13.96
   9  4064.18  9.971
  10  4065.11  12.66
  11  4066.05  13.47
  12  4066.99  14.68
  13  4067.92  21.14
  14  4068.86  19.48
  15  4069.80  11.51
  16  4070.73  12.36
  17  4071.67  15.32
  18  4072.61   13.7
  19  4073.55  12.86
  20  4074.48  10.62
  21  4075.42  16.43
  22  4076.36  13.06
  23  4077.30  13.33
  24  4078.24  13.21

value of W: 13.8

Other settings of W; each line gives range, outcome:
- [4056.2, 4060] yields 14.2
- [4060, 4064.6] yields 13.9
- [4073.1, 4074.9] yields 11.8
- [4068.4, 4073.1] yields 14.4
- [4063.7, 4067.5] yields 12.8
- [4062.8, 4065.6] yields 12.2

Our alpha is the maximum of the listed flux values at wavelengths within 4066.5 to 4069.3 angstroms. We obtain 21.14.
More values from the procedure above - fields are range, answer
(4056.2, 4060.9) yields 15.99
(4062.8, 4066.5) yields 13.96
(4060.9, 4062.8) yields 17.5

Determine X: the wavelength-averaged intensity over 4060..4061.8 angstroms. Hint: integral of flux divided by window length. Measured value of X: 14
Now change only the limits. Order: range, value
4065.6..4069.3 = 17.2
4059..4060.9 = 14.3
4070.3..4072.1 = 13.8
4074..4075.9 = 13.6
